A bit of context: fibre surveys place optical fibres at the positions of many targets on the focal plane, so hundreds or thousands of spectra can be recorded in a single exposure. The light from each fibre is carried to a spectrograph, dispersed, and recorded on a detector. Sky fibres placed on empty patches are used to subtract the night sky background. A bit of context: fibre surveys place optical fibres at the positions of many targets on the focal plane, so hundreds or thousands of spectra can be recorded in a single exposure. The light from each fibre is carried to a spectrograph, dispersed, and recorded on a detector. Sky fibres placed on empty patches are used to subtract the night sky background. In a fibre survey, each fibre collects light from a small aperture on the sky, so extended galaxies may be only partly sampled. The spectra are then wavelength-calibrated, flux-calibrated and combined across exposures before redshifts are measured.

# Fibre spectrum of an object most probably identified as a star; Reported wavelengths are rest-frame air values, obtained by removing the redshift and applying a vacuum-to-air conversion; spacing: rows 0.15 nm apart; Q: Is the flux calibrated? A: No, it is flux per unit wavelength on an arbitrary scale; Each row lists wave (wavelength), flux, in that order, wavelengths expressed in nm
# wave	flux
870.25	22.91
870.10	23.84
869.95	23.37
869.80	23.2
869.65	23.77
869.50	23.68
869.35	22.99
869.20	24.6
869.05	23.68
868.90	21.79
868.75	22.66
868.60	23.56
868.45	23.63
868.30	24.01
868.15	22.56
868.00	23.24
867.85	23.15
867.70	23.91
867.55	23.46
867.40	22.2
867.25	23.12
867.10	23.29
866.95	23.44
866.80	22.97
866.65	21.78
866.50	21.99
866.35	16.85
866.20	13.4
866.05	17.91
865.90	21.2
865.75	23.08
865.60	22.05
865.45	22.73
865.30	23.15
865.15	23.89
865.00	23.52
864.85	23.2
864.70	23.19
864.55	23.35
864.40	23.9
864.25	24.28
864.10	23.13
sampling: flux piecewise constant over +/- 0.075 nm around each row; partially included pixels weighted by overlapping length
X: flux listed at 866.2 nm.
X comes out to 13.4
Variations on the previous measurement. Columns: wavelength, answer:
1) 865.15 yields 23.89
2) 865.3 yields 23.15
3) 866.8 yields 22.97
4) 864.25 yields 24.28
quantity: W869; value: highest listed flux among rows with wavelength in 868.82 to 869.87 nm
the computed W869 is 24.6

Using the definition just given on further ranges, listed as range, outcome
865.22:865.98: 23.15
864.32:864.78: 23.9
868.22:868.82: 24.01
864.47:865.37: 23.89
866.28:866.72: 21.99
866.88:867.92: 23.91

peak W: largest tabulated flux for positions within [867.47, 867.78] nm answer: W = 23.91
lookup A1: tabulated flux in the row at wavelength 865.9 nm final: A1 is 21.2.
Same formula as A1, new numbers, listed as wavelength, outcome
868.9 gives 21.79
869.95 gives 23.37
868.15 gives 22.56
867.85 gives 23.15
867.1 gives 23.29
